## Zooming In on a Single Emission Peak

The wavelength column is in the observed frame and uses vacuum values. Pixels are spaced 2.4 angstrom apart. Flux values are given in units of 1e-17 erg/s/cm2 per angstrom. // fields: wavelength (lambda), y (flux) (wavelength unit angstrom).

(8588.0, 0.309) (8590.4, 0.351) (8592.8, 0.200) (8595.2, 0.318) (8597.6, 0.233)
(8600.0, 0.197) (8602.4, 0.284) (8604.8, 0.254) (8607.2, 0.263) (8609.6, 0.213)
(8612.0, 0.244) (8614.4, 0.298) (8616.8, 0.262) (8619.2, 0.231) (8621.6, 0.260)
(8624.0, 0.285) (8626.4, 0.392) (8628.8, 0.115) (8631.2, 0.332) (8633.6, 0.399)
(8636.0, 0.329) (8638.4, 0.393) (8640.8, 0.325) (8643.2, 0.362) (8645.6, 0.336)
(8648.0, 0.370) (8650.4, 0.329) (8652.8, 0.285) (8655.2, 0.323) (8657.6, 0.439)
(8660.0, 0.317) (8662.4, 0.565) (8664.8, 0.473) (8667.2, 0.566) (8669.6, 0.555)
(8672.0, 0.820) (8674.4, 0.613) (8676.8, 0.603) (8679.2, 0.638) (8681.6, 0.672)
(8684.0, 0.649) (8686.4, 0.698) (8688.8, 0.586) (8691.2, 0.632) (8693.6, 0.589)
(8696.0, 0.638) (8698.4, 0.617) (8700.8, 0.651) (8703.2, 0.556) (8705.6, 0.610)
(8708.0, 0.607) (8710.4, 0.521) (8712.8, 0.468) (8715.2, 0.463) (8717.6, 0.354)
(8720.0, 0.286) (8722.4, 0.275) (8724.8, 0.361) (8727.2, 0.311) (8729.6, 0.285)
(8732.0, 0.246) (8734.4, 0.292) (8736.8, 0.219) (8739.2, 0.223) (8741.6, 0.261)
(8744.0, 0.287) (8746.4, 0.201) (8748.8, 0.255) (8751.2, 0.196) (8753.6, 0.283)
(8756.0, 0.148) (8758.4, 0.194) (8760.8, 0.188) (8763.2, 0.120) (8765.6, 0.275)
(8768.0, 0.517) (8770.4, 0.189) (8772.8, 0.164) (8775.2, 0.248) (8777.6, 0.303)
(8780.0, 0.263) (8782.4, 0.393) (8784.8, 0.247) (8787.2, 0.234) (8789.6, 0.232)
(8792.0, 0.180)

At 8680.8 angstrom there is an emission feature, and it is Mg II 2798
